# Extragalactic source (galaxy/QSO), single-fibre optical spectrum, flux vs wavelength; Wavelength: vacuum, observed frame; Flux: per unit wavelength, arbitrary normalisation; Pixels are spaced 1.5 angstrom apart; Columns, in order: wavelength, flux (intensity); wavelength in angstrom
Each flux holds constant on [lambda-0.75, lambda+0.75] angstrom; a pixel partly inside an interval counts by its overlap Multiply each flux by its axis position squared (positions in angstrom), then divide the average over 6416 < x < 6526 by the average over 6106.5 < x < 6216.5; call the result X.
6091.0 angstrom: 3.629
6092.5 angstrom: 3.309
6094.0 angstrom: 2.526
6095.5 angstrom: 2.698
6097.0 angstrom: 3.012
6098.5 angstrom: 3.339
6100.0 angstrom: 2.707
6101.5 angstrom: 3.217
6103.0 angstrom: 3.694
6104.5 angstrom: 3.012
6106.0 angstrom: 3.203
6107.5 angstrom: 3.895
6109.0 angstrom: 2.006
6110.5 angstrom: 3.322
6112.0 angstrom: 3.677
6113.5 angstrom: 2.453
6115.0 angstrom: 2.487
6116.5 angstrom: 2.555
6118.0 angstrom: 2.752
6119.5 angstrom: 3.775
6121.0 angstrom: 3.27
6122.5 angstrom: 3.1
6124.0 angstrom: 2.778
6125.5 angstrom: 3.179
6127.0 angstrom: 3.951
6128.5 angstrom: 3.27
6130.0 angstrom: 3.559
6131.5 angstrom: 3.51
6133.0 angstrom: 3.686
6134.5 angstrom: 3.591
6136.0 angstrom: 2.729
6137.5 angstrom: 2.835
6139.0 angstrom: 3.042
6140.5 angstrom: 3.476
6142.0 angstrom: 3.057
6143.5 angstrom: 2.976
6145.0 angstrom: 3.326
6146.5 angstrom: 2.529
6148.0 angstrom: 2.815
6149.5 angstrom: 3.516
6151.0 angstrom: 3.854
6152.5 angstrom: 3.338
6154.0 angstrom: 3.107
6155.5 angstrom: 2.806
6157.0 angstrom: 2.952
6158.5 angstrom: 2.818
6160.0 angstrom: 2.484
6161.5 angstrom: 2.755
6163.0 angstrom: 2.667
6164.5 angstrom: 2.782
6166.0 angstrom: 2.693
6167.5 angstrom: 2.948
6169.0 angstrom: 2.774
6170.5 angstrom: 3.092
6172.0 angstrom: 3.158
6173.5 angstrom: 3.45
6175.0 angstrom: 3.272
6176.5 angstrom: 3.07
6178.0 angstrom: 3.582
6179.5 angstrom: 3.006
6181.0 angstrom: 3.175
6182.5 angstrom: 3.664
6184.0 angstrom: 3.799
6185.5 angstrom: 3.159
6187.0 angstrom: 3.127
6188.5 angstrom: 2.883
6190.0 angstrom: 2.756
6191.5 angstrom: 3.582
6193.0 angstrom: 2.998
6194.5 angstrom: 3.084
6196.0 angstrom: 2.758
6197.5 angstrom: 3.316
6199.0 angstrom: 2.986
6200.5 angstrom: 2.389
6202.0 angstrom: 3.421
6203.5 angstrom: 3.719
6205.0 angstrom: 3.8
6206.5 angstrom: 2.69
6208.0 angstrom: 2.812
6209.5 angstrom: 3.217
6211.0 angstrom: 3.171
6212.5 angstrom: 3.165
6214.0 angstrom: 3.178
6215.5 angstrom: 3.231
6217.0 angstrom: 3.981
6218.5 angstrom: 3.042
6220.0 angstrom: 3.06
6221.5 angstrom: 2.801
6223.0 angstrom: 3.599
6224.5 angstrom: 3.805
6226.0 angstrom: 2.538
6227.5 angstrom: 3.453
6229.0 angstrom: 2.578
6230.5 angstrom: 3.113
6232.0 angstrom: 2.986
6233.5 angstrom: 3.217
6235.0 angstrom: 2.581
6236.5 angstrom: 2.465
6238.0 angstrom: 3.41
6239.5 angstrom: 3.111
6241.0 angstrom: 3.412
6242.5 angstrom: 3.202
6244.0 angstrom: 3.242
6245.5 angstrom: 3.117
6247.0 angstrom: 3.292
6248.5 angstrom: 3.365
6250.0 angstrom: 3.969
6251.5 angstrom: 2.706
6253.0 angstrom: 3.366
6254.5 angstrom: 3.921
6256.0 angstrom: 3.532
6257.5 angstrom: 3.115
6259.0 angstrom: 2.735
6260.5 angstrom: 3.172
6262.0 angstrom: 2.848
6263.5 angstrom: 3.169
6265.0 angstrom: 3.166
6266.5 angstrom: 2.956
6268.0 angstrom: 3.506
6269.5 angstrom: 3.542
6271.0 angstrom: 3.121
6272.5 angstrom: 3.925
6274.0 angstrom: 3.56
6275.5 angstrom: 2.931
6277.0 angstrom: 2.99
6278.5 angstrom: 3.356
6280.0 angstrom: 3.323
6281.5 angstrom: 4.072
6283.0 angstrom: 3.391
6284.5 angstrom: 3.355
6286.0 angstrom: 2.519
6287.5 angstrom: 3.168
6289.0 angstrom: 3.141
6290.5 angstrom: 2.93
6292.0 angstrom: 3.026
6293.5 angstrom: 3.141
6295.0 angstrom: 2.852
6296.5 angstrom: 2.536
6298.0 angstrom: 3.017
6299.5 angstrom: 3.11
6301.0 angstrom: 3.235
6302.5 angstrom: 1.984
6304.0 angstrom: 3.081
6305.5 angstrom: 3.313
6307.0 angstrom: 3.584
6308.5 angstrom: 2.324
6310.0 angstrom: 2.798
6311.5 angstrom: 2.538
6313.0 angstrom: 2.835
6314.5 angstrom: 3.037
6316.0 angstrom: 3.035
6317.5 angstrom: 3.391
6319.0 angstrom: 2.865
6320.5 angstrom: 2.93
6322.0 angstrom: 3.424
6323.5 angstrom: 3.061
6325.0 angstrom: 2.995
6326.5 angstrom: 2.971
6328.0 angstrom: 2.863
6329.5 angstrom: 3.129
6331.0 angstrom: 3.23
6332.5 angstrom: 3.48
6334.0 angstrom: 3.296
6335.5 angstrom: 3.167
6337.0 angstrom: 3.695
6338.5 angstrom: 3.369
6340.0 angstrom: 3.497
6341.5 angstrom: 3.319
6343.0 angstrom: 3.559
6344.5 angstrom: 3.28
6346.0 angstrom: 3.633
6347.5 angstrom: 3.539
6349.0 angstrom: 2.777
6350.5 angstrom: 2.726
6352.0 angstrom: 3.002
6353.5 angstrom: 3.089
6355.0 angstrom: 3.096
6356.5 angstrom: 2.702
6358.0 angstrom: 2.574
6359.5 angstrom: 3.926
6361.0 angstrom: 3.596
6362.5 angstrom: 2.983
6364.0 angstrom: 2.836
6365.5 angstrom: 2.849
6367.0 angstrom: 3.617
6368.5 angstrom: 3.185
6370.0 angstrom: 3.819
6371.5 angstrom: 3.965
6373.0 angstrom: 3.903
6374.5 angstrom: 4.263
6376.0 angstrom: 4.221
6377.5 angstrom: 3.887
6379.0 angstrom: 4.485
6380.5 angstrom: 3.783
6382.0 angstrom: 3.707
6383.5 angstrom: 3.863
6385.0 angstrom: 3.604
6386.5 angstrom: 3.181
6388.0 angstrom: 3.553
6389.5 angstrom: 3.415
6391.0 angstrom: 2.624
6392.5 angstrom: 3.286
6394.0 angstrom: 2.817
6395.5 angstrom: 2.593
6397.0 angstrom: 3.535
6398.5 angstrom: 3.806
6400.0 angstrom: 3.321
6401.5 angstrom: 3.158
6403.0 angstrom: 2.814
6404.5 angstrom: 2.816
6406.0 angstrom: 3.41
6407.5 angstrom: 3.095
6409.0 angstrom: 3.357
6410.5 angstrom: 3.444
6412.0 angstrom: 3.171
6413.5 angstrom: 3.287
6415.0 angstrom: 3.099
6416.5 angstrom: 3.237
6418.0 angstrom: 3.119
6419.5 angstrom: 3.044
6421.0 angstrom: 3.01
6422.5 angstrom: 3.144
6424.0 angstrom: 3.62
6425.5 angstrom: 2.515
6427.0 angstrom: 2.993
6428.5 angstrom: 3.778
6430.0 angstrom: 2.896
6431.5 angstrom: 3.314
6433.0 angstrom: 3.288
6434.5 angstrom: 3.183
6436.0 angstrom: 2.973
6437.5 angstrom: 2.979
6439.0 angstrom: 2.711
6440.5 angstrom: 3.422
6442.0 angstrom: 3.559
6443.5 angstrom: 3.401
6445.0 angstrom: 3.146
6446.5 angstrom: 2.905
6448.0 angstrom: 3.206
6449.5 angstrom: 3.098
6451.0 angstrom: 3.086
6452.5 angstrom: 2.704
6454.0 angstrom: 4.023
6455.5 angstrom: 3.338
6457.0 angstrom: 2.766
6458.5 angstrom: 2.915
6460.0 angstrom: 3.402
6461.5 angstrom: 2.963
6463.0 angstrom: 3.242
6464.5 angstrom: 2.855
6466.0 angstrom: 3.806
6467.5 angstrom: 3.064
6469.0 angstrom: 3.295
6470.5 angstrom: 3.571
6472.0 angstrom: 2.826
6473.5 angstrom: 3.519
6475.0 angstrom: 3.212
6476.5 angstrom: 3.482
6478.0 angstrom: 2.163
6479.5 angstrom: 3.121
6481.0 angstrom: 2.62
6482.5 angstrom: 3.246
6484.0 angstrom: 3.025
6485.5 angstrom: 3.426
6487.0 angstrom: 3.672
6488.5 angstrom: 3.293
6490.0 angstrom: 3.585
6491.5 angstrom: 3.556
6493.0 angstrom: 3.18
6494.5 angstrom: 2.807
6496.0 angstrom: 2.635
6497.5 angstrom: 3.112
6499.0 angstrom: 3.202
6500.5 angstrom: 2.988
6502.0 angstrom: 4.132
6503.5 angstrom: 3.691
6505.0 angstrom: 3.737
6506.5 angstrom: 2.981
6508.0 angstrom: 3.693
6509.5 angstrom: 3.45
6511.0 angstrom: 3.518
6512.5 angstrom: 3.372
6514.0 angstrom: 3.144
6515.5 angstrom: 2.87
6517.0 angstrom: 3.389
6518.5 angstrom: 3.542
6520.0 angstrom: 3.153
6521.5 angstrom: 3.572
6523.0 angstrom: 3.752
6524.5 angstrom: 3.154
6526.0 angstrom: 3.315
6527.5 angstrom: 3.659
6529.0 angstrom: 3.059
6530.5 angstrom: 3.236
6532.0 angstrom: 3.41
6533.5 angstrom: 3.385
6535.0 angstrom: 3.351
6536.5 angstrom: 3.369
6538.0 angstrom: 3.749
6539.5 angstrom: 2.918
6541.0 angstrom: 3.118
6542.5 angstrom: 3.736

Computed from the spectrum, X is 1.1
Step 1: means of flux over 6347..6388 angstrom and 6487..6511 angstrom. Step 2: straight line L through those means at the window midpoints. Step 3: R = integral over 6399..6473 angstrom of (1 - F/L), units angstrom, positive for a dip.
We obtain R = 4.9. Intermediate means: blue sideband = 3.45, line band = 3.17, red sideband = 3.35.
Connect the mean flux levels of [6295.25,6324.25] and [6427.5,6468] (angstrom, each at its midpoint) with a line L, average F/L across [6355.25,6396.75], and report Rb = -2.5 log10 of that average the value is -0.13 mag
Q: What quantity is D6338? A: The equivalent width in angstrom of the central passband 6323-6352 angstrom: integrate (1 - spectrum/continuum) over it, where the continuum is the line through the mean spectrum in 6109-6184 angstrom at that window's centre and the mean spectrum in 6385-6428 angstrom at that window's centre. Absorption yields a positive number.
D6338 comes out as -0.8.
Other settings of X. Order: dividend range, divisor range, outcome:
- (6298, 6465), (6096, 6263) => 1.09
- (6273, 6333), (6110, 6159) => 1.03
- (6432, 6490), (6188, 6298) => 1.07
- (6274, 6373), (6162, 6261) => 1.03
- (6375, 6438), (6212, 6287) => 1.08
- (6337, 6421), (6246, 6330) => 1.10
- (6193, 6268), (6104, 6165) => 1.05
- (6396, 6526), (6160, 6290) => 1.10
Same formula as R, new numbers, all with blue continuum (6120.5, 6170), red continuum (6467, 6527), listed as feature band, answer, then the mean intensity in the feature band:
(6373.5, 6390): -3.1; 3.82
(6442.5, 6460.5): 0.5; 3.17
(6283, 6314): 2.3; 2.94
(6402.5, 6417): 0.2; 3.18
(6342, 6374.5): -0.9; 3.29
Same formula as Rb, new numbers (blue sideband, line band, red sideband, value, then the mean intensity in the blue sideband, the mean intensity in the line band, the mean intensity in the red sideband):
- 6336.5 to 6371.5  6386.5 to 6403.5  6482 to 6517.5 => 0.032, 3.26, 3.18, 3.32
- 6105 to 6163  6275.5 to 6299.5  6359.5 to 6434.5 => 0.047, 3.11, 3.11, 3.36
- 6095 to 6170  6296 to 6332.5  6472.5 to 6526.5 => 0.070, 3.08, 2.98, 3.28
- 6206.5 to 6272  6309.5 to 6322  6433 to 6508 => 0.081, 3.18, 2.96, 3.21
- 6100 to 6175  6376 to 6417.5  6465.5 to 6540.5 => -0.040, 3.1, 3.36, 3.3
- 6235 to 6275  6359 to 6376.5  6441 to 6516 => -0.108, 3.25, 3.58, 3.23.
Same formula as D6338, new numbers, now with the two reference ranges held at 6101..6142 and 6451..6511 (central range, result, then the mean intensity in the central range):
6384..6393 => -0.19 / 3.29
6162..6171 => 1.05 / 2.82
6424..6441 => 0.62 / 3.11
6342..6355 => 0.09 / 3.2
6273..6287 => -0.34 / 3.29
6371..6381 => -2.66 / 4.08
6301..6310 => 0.92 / 2.88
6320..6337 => 0.25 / 3.17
